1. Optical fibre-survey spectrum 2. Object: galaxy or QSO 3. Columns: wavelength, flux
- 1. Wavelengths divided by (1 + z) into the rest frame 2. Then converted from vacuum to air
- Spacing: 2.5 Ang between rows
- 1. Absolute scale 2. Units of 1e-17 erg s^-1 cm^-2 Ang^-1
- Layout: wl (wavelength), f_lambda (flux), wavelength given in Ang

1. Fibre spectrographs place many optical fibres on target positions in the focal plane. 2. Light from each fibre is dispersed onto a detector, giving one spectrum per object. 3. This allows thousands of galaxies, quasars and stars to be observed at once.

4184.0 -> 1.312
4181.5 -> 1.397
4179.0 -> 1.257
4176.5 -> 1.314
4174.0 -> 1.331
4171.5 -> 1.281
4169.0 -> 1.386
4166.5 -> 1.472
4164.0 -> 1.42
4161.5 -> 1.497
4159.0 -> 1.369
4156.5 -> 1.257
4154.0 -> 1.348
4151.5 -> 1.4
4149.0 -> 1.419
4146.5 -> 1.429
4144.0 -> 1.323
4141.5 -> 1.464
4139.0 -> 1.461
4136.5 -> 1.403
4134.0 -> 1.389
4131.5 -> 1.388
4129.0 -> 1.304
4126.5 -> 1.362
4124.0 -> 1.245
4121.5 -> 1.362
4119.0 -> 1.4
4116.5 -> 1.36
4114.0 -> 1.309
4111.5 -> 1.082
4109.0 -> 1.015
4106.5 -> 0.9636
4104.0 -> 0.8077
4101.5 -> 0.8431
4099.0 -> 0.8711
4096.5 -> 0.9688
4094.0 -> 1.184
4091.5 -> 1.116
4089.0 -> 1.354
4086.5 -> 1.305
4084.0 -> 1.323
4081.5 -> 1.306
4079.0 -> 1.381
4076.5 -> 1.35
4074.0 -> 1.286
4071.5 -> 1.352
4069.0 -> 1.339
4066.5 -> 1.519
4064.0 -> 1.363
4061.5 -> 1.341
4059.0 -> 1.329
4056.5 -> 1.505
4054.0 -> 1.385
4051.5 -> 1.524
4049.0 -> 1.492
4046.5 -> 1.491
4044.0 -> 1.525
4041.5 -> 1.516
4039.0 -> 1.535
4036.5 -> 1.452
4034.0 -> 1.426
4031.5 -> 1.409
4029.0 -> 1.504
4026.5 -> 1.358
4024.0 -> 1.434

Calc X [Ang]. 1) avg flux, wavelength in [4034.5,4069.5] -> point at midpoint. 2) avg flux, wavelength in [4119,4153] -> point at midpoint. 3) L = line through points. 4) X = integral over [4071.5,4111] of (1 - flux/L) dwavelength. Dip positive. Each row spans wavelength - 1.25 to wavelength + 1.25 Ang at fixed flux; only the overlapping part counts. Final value 7.7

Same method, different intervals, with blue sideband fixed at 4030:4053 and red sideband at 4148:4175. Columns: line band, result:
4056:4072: 0.8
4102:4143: 4.4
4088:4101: 3.3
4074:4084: 0.8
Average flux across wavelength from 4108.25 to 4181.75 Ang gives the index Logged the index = 1.35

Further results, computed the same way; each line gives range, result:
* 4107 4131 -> 1.27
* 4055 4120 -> 1.23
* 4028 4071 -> 1.45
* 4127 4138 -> 1.37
